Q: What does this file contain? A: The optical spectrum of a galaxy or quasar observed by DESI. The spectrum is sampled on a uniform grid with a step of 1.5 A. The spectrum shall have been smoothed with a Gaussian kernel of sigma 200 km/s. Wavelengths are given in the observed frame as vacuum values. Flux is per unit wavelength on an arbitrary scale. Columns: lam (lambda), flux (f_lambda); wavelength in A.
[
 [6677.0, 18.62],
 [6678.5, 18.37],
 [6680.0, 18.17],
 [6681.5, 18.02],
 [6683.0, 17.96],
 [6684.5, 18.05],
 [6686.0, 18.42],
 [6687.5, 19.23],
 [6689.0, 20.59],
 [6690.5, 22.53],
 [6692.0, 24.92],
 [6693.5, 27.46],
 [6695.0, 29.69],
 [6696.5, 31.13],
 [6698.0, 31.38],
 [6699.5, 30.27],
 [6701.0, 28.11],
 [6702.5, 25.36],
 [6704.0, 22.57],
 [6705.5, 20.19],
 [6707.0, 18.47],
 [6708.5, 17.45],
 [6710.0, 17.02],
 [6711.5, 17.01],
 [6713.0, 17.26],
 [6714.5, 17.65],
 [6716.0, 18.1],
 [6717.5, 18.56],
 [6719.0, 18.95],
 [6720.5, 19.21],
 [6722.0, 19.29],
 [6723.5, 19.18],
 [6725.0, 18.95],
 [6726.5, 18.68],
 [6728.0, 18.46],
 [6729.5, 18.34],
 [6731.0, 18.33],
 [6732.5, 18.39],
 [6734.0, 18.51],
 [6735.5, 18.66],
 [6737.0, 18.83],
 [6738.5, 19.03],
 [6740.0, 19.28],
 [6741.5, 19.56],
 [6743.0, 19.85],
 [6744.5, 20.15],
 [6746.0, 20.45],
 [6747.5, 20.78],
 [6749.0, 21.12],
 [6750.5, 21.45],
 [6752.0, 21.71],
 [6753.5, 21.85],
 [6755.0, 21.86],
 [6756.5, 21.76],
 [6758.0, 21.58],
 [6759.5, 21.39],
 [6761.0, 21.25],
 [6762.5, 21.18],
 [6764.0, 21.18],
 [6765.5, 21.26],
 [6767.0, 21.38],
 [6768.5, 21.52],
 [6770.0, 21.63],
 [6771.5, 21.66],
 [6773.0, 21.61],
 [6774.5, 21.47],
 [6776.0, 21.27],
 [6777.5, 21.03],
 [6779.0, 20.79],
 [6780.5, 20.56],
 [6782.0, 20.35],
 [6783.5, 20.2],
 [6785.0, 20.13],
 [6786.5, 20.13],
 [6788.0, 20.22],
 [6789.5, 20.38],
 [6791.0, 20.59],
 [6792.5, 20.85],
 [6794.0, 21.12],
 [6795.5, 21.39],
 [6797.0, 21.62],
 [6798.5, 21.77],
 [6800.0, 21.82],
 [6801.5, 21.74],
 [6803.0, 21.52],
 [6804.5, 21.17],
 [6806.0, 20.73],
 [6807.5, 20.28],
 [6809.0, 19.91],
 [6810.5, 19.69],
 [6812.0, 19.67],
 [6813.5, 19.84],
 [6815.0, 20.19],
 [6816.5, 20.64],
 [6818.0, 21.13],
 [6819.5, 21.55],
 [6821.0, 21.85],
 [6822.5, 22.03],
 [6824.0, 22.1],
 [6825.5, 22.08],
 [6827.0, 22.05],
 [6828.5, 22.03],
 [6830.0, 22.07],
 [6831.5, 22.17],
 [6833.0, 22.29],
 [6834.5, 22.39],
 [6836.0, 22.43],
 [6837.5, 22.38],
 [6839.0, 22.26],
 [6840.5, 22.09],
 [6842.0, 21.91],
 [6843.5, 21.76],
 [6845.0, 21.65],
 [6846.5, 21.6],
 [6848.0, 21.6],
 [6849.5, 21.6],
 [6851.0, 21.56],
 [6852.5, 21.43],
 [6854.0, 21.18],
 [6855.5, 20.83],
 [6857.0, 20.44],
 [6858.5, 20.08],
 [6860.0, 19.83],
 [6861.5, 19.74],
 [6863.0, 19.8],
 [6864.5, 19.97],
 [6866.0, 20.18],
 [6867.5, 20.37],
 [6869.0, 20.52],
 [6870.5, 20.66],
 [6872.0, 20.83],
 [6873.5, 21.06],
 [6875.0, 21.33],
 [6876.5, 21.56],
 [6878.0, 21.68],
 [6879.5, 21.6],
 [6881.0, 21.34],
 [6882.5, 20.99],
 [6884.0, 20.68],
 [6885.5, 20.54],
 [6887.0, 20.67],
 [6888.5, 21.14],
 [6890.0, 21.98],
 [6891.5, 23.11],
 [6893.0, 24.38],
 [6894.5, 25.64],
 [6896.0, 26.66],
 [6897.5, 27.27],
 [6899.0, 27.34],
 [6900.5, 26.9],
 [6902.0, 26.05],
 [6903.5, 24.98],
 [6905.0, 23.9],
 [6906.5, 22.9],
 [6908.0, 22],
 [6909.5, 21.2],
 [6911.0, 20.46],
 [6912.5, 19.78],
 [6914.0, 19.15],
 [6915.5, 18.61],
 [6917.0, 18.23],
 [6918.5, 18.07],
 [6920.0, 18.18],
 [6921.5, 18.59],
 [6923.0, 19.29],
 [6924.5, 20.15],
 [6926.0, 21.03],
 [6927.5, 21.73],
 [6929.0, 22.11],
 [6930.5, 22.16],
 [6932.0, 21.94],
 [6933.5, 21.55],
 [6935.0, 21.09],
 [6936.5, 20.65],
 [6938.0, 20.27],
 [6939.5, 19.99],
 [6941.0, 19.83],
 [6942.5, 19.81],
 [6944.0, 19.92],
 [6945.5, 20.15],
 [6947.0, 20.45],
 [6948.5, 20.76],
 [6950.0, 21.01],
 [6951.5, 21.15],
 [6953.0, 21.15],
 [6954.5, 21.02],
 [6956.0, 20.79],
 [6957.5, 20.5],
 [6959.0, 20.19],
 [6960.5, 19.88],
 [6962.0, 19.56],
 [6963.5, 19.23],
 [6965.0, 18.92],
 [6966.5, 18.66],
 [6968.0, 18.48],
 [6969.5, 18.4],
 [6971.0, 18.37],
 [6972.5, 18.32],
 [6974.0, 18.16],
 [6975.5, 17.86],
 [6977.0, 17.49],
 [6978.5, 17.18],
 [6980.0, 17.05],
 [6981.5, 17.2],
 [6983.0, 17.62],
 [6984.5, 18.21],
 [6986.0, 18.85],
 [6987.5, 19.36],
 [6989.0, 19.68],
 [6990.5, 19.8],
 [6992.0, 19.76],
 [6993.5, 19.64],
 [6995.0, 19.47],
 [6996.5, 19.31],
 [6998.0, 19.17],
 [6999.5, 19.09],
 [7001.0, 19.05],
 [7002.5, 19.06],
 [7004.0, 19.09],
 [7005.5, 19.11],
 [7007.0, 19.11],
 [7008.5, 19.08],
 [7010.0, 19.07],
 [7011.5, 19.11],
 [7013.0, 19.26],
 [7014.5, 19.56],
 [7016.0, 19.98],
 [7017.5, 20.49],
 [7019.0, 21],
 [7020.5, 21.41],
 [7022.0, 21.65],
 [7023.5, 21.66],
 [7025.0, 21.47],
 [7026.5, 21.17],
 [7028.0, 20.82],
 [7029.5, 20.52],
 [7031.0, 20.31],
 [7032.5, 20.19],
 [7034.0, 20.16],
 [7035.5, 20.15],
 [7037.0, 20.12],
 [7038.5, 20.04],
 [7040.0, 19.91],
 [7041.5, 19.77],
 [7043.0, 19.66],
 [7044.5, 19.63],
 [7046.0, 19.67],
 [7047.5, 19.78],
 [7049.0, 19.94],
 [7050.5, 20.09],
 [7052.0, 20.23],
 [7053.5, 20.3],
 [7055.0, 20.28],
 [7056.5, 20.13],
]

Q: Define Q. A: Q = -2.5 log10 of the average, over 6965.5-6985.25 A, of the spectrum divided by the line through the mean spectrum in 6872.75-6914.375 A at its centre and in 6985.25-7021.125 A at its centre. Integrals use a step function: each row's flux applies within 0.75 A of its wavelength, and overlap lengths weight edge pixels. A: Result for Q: 0.14 mag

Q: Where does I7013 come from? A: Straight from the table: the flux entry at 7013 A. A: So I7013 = 19.26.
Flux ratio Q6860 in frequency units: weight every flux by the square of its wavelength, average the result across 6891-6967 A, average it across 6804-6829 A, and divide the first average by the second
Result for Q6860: 1.05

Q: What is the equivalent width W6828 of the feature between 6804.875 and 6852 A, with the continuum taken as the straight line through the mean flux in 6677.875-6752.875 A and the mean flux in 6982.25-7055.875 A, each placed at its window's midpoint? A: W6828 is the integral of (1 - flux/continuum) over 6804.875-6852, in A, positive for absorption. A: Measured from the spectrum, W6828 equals -2.63 A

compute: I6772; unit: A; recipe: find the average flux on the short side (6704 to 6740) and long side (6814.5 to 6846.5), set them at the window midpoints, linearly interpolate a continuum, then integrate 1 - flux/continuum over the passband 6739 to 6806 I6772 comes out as -3.1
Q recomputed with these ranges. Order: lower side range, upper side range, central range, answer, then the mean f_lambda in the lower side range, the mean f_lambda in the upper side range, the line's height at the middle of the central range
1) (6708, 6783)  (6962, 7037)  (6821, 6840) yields -0.13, 19.9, 19.4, 19.7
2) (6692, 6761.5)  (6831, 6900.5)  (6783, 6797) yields 0.04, 21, 21.8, 21.4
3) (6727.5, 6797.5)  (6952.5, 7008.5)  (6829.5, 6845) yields -0.11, 20.6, 19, 20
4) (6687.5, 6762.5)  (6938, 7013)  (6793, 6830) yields -0.04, 21.1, 19.3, 20.4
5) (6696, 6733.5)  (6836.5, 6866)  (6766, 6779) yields -0.03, 20.6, 21.1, 20.9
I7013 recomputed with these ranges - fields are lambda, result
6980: 17.05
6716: 18.1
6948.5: 20.76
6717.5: 18.56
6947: 20.45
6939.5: 19.99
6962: 19.56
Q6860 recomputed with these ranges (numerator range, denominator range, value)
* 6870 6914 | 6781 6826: 1.11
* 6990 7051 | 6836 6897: 0.97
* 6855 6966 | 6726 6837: 1.06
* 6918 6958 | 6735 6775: 1.04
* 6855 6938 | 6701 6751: 1.17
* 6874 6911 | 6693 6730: 1.13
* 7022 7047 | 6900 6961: 1.00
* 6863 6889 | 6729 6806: 1.04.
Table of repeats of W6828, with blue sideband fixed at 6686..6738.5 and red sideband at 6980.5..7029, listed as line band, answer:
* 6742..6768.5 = -0.4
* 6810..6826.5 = -0.4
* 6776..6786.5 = 0.1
